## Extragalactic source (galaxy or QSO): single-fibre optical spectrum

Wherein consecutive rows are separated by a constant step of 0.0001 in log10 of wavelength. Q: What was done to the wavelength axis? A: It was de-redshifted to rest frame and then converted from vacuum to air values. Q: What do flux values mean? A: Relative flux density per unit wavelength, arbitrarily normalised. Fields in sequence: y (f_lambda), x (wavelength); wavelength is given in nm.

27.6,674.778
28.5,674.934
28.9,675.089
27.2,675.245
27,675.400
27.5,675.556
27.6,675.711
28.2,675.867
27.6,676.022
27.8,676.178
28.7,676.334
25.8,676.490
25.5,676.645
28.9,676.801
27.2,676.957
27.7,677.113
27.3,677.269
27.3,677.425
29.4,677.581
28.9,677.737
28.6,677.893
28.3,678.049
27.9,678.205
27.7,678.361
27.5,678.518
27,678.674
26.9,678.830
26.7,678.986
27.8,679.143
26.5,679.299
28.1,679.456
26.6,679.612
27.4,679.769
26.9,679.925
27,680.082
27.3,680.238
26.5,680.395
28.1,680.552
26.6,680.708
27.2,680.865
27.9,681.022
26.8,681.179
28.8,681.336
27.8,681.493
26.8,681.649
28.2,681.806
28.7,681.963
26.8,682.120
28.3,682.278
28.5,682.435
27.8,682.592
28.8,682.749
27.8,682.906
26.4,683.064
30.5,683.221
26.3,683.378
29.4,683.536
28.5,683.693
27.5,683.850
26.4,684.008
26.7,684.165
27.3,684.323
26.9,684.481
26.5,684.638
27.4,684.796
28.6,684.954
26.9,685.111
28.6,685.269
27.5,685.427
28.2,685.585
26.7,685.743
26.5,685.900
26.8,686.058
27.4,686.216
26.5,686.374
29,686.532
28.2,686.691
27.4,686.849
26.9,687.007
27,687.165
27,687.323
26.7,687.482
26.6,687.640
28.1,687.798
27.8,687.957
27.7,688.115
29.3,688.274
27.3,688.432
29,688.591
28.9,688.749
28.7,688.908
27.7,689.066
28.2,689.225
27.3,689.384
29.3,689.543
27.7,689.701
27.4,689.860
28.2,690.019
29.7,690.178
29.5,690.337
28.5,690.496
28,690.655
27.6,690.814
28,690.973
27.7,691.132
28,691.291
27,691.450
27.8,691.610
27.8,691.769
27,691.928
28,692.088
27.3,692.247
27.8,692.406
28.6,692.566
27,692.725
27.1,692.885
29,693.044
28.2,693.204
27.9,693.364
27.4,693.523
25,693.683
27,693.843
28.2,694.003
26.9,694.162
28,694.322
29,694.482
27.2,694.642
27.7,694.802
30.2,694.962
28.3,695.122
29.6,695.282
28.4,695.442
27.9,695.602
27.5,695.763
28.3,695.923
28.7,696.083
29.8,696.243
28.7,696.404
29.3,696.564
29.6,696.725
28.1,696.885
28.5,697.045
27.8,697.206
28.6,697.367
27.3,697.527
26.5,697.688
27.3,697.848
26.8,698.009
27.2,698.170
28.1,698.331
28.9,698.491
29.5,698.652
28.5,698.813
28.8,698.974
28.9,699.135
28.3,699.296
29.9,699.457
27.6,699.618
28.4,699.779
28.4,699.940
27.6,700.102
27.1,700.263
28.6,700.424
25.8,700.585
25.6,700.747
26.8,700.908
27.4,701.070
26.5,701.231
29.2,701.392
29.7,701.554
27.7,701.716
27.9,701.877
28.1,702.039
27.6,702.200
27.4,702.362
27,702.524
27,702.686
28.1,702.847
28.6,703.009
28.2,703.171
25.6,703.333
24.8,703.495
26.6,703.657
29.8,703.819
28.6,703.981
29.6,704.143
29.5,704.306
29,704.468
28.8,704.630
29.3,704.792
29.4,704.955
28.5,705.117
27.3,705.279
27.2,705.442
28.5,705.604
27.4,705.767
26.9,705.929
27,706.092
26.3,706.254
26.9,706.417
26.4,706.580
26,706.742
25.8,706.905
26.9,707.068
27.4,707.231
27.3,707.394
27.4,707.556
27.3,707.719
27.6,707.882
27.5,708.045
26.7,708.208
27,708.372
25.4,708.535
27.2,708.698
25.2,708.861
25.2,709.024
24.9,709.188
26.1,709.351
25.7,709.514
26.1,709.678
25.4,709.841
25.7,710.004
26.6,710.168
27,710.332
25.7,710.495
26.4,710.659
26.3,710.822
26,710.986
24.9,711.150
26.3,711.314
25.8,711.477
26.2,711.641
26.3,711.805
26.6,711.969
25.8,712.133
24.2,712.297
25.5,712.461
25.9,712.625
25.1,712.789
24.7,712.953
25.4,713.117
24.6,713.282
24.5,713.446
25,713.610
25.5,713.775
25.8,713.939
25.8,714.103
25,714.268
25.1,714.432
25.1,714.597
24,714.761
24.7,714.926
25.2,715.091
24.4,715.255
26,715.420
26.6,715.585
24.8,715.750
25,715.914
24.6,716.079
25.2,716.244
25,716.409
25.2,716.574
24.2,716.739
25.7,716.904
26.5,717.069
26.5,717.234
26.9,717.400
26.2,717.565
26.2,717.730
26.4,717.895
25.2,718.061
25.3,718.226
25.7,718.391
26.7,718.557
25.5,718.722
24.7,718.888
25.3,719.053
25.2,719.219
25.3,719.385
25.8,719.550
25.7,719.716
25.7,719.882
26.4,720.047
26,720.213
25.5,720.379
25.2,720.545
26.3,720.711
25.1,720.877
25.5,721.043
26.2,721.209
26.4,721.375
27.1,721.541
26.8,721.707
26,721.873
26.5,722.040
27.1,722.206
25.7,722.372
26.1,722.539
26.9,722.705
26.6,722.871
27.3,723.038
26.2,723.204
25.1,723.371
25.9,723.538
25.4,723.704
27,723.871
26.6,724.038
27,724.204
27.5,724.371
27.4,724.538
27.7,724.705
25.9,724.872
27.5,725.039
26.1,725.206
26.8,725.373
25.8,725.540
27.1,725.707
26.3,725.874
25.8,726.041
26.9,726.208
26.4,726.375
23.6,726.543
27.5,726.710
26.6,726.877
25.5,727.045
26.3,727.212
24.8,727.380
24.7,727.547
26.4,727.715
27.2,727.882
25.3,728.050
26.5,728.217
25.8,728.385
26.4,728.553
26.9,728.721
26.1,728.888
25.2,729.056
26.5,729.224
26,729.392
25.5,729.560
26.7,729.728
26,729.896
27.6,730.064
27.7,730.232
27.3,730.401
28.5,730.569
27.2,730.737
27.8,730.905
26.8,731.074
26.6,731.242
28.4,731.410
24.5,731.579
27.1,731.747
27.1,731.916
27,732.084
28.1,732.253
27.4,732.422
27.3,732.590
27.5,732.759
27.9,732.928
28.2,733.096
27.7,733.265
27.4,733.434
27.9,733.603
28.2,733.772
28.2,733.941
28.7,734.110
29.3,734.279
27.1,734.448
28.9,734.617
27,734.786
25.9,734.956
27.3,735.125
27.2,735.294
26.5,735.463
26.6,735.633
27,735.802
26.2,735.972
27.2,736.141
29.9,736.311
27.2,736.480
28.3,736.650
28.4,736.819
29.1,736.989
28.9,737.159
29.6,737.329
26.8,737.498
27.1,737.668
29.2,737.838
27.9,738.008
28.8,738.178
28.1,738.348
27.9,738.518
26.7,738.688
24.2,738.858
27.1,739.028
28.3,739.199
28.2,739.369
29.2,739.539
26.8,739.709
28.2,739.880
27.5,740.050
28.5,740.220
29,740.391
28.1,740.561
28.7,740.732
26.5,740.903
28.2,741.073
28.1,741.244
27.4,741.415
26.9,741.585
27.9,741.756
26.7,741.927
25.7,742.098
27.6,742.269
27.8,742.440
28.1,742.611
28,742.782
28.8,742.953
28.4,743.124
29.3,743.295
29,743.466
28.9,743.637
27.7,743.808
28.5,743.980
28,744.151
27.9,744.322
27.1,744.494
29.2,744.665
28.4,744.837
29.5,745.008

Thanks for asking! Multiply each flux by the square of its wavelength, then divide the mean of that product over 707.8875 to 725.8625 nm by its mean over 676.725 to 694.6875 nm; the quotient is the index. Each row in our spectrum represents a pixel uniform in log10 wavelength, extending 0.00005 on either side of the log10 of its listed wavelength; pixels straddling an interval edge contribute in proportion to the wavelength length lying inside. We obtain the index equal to 1.02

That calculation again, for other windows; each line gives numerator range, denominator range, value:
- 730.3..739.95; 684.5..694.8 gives 1.13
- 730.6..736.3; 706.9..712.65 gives 1.12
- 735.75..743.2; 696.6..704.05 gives 1.11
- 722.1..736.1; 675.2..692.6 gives 1.10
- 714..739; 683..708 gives 1.04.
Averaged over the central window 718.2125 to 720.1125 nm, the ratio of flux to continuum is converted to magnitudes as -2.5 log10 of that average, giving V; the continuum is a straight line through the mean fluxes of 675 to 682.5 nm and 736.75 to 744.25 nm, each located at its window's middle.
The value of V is 0.090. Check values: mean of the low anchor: 27.6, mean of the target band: 25.6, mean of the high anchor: 27.9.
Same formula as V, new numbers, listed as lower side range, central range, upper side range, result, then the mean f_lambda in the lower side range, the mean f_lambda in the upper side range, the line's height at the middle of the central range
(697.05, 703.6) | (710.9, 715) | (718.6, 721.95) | 0.049 mag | 27.7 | 25.8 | 26.5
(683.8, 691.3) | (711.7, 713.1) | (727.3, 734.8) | 0.074 mag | 27.7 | 27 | 27.3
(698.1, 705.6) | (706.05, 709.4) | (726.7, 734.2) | 0.049 mag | 28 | 26.9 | 27.8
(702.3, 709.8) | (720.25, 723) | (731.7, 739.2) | 0.051 mag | 27.2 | 27.7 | 27.5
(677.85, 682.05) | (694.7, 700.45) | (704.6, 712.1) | -0.054 mag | 27.5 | 26.7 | 27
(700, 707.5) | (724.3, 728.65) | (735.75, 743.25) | 0.058 mag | 27.6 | 27.8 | 27.7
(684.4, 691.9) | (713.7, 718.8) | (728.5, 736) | 0.078 mag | 27.8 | 27.2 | 27.4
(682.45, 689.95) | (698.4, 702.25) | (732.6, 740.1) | -0.013 mag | 27.7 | 27.8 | 27.7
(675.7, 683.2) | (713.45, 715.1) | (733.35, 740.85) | 0.109 mag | 27.6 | 27.8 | 27.7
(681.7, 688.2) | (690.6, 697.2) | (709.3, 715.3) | -0.044 mag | 27.6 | 25.5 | 26.9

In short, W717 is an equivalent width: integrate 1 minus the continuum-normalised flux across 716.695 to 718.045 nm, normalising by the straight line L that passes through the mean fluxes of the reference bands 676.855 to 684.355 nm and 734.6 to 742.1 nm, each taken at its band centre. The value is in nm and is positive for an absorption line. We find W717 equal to 0.08 nm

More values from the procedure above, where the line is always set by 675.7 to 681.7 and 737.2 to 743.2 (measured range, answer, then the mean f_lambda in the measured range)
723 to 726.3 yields 0.137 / 26.6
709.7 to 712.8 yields 0.196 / 25.9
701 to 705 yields -0.063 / 28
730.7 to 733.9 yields 0.041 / 27.4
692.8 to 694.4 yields 0.006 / 27.5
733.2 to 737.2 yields 0.002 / 27.7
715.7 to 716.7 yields 0.099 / 25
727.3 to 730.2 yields 0.168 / 26.1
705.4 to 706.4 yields 0.016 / 27.2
